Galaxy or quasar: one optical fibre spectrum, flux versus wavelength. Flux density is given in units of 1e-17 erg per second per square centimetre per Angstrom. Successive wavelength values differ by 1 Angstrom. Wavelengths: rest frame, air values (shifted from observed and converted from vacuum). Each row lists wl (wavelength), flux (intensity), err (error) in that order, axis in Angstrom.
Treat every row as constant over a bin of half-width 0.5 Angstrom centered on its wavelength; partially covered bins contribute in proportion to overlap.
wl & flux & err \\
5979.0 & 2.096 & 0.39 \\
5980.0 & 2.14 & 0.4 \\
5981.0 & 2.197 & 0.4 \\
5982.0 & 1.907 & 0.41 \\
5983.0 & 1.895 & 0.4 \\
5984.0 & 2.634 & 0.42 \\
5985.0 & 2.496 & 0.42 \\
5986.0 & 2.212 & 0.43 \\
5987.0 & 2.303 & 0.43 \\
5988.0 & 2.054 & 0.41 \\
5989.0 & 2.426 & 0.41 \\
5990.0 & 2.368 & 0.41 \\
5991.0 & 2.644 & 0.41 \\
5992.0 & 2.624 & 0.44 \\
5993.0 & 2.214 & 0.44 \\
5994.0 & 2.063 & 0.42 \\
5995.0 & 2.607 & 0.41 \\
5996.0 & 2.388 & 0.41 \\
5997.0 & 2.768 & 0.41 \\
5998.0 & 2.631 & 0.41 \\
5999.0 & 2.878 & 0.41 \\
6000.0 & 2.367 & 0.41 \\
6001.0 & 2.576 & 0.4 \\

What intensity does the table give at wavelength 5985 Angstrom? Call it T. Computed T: 2.496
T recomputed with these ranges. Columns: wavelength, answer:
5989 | 2.426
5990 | 2.368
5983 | 1.895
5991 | 2.644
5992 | 2.624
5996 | 2.388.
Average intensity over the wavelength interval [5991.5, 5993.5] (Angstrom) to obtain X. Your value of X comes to 2.42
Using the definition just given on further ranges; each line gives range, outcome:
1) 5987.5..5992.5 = 2.42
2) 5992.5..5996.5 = 2.32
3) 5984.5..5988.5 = 2.27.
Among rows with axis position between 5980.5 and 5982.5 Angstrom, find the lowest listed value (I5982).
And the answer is 1.907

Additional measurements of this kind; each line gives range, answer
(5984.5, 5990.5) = 2.054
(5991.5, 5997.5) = 2.063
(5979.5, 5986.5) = 1.895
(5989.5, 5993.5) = 2.214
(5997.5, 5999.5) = 2.631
